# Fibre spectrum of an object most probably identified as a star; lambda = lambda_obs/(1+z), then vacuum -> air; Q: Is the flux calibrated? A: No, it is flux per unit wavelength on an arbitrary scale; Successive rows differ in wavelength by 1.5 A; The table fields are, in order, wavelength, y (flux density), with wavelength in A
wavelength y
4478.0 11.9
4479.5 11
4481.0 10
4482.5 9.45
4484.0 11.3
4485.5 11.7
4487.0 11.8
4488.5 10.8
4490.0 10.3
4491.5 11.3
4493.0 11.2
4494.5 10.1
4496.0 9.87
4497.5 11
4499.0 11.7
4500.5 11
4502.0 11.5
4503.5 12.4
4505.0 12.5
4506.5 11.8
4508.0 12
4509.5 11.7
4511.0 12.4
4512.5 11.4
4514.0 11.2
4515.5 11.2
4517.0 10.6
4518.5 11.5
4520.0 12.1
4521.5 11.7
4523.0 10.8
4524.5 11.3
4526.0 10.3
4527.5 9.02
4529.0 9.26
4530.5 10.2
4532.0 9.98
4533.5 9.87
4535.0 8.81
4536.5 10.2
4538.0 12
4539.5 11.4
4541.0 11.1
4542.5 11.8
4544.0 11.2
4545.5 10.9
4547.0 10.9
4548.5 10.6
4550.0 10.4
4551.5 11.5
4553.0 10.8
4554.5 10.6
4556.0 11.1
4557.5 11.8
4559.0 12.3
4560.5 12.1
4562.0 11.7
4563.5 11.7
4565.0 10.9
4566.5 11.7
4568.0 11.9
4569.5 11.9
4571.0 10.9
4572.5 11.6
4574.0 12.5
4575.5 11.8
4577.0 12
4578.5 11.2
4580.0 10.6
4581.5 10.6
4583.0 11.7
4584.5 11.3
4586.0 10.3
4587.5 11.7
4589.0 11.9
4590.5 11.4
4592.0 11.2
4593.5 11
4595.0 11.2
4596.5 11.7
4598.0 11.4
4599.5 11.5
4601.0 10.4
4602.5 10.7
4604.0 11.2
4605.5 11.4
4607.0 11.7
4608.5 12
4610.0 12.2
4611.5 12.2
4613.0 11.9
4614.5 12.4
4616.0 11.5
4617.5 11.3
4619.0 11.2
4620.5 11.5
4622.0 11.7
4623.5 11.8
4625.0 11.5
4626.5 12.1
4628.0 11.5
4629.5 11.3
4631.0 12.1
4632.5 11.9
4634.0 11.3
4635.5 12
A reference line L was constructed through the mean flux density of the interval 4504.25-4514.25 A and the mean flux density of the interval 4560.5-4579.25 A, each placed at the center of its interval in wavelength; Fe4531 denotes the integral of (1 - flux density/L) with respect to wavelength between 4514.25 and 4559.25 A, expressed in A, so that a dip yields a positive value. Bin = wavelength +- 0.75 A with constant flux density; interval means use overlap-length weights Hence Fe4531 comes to 3.66 A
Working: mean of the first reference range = 11.9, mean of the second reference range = 11.7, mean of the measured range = 10.8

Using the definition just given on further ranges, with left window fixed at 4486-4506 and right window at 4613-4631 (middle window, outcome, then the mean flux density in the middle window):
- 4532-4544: 0.7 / 10.7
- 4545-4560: 0.4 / 11.1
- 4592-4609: 0.4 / 11.3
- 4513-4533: 1.1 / 10.7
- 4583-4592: 0.1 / 11.3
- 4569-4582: 0.0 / 11.5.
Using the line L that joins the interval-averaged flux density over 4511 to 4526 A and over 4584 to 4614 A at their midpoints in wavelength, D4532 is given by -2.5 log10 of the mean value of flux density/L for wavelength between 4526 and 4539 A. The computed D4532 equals 0.14 mag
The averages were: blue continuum 11.3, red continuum 11.4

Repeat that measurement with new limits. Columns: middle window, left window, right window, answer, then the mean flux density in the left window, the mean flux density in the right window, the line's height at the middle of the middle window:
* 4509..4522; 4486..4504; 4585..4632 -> -0.036 mag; 11.1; 11.5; 11.2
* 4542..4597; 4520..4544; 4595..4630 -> -0.031 mag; 10.6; 11.6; 11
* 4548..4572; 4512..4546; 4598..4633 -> -0.030 mag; 10.8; 11.6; 11.1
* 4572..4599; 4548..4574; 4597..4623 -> 0.009 mag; 11.4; 11.5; 11.5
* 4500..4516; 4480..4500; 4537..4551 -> -0.080 mag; 10.8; 11.1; 10.9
